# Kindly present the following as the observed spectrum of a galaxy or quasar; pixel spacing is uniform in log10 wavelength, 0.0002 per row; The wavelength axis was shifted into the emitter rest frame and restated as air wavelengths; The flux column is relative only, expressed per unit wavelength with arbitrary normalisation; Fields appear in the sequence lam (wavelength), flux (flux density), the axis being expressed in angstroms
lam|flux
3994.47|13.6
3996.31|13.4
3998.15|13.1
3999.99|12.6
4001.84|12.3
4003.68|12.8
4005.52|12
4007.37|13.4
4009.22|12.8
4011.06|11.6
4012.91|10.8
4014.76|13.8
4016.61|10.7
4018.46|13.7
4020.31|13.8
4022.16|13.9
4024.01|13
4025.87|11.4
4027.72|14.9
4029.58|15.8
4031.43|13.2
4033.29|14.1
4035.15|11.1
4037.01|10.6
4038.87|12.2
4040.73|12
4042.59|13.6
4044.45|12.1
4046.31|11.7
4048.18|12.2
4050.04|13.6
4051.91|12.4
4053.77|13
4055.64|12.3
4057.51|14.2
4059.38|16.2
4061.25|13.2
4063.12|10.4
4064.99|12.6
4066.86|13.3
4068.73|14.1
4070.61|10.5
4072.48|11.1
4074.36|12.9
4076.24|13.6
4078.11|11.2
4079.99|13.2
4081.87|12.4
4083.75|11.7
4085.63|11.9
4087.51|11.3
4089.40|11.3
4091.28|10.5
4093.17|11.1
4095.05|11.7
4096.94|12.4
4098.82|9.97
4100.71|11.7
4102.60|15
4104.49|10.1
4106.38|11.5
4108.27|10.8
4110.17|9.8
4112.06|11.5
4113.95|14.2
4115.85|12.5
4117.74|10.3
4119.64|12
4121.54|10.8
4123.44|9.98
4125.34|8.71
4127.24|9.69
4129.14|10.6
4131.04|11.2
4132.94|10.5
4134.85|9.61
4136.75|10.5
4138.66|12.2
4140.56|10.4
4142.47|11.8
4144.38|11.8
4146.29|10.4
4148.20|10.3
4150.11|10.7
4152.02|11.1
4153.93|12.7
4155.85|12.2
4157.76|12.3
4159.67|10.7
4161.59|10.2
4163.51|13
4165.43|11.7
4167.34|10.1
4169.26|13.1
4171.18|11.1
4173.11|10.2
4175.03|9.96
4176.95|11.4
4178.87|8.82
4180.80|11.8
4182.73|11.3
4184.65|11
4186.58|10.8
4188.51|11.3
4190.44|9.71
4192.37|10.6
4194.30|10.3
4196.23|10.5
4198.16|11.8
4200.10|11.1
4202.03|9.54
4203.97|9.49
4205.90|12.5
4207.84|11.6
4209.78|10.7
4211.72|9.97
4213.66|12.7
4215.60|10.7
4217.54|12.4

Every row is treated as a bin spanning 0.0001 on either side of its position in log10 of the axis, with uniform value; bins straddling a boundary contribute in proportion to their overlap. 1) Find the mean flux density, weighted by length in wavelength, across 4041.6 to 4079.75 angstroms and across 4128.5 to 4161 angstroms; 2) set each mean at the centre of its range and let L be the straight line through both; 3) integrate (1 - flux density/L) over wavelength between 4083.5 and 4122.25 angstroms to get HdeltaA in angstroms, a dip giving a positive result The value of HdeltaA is 1.24 angstroms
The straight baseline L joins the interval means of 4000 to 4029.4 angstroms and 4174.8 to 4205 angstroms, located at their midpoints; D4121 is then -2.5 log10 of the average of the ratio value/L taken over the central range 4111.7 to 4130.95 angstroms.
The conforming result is 0.04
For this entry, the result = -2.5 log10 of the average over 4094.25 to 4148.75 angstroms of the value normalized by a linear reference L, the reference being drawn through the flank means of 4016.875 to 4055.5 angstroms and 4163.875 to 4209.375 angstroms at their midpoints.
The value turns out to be 0.06 mag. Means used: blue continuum 12.9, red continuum 10.9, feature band 11.1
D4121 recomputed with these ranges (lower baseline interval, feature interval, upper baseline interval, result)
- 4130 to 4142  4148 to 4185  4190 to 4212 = -0.05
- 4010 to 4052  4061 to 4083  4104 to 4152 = -0.04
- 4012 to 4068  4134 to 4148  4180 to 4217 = 0.07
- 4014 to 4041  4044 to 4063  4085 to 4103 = -0.05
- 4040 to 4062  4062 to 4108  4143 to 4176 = 0.05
